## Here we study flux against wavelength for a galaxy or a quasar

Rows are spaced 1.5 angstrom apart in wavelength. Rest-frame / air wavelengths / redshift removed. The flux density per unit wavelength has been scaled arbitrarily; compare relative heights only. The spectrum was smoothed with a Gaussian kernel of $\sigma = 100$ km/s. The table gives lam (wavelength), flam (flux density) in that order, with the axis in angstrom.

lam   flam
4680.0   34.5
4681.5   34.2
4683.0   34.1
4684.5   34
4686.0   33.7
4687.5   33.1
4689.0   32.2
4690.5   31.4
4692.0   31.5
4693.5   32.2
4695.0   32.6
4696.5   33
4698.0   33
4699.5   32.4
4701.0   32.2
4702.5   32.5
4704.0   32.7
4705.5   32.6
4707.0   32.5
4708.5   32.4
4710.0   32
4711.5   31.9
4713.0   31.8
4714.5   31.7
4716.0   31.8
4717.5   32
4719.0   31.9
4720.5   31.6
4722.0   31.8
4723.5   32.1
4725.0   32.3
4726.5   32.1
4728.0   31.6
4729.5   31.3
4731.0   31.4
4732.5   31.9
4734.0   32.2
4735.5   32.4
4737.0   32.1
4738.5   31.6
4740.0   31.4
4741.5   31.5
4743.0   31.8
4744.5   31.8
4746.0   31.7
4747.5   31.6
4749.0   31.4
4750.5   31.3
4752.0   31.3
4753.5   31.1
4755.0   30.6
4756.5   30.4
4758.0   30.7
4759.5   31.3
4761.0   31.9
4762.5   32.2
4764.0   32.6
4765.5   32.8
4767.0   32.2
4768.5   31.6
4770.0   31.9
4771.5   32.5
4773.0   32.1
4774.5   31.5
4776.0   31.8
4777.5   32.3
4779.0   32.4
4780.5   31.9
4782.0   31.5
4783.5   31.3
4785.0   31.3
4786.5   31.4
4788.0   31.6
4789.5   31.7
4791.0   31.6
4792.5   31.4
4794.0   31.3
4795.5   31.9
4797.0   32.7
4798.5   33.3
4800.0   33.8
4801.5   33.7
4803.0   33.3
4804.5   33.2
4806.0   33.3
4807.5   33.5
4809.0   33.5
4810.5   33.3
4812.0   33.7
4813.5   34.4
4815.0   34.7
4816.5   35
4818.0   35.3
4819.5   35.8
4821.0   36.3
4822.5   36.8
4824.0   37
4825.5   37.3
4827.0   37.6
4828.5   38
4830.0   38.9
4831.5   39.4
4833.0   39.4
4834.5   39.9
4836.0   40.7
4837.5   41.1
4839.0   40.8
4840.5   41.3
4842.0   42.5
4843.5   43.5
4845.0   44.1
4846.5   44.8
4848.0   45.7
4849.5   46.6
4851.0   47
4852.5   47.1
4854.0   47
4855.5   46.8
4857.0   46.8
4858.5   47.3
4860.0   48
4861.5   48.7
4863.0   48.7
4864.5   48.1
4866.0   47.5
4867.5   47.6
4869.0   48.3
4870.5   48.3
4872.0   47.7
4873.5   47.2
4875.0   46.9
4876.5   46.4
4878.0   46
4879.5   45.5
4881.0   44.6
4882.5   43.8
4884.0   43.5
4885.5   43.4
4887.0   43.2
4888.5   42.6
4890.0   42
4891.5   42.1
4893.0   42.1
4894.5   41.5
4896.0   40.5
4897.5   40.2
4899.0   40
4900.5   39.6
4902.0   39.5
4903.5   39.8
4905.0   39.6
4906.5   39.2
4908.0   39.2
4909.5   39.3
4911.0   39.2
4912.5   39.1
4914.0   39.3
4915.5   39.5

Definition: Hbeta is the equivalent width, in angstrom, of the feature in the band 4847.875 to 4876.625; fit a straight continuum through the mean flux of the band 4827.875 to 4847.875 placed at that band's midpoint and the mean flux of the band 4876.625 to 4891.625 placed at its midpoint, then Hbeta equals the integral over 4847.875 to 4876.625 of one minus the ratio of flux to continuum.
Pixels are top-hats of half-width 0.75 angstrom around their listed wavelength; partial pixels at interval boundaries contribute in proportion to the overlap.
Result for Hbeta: -3.2 angstrom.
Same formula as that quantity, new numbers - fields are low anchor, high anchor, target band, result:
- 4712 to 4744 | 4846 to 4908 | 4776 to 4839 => 6.7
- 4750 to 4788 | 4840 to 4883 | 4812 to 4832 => 1.8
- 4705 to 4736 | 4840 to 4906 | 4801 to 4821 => 2.7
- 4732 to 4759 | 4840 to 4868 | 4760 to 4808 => 5.8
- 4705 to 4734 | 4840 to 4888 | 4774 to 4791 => 2.9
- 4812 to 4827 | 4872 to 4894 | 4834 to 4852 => -2.0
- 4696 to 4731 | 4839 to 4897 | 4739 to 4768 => 3.2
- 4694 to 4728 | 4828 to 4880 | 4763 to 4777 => 2.0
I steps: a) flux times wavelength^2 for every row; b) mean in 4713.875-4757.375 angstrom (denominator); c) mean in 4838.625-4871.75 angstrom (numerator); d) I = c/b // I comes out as 1.5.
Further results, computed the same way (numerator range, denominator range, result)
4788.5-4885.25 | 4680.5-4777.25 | 1.32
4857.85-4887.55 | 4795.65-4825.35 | 1.39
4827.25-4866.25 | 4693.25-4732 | 1.45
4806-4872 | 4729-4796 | 1.36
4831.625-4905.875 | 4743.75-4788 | 1.45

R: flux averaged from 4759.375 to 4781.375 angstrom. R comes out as 32.1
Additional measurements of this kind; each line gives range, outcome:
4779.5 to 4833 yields 34.1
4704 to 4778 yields 31.8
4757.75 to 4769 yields 32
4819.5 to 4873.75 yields 43.6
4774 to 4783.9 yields 31.8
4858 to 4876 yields 47.8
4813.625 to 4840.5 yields 37.9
